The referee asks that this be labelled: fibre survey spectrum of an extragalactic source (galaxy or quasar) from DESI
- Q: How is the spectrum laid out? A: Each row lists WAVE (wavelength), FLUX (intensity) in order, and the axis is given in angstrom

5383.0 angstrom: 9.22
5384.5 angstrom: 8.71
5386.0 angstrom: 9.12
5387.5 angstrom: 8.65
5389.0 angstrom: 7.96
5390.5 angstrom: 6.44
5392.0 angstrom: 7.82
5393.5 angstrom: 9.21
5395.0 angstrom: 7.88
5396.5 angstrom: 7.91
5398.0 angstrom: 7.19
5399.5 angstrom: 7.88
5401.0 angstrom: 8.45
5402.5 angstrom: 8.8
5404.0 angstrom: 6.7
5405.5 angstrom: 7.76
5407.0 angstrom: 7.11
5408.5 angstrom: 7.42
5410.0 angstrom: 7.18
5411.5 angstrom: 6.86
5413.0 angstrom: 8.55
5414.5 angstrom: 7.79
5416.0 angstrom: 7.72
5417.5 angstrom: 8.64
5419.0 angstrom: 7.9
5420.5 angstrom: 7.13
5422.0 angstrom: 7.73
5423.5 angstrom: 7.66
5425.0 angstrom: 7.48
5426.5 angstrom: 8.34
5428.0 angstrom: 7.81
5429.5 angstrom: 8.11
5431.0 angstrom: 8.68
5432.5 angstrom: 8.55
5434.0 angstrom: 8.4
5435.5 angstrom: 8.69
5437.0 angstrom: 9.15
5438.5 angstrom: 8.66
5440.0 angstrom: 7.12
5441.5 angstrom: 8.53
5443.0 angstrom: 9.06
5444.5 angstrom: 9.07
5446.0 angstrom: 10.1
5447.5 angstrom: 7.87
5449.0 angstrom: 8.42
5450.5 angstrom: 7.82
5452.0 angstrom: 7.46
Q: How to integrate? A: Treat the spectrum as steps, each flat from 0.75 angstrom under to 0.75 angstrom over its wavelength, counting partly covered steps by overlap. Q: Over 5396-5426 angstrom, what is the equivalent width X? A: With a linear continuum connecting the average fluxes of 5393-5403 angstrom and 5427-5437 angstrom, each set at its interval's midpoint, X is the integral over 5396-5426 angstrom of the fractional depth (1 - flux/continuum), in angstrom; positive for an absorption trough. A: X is 2.0 angstrom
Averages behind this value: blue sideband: 8.15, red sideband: 8.43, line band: 7.7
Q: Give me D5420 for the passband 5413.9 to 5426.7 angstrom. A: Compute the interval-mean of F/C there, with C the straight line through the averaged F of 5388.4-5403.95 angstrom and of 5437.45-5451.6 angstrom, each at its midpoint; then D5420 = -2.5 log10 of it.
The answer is 0.05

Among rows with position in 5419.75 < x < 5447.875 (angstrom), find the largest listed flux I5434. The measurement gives 10.1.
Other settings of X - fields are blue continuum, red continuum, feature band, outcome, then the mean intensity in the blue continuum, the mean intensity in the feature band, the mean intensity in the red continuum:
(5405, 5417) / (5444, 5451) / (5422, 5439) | -0.3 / 7.57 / 8.29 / 8.67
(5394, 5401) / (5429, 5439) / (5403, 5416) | 1.0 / 7.85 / 7.46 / 8.62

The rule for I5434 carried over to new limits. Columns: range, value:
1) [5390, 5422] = 9.21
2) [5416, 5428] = 8.64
